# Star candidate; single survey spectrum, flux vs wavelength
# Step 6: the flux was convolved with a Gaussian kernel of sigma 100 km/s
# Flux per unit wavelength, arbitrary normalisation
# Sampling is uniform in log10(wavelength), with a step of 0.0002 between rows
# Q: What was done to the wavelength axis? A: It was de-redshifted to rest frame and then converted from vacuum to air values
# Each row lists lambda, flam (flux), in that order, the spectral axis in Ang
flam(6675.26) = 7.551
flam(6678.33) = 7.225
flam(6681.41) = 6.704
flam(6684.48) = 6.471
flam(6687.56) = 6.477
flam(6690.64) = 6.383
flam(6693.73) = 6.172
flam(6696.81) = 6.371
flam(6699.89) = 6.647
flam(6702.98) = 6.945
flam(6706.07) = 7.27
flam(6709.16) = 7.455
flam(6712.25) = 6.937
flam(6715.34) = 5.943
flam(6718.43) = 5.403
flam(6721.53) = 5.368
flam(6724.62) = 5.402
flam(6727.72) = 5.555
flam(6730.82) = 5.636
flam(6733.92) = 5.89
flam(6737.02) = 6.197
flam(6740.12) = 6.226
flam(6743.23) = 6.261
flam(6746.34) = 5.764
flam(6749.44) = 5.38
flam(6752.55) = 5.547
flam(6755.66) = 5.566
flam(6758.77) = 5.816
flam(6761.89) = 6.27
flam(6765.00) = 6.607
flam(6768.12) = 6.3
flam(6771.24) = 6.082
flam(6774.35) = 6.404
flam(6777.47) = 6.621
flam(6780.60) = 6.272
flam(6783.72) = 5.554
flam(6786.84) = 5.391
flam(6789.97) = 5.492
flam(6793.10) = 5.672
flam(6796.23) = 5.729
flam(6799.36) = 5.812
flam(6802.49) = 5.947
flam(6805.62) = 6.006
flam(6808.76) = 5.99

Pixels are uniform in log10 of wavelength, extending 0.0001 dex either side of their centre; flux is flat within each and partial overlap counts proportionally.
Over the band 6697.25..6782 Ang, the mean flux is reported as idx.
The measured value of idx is 6.14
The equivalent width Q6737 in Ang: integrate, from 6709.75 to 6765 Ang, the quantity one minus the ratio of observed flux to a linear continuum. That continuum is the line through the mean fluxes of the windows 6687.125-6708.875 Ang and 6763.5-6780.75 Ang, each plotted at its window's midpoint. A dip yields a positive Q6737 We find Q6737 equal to 5.4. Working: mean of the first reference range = 6.66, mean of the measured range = 5.88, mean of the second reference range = 6.39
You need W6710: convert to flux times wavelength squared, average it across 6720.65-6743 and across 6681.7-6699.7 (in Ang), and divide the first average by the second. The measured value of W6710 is 0.9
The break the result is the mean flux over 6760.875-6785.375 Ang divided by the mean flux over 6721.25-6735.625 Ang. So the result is 1.1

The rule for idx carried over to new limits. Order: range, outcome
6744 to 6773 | 5.94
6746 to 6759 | 5.58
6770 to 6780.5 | 6.37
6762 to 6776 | 6.35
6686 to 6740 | 6.24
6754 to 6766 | 6.04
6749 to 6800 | 5.93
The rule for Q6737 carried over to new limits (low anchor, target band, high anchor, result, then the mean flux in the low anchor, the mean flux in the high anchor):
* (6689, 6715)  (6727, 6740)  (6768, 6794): 1.1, 6.73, 5.97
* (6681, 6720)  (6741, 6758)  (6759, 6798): 1.3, 6.55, 6.02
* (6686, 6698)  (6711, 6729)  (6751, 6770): 1.3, 6.35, 6.02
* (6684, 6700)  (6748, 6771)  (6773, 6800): 0.3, 6.4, 5.88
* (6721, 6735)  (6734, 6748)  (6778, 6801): -1.2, 5.58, 5.74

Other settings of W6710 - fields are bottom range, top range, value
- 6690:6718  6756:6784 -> 0.95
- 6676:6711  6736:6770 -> 0.90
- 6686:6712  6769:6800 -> 0.90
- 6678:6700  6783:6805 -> 0.90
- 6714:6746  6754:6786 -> 1.07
